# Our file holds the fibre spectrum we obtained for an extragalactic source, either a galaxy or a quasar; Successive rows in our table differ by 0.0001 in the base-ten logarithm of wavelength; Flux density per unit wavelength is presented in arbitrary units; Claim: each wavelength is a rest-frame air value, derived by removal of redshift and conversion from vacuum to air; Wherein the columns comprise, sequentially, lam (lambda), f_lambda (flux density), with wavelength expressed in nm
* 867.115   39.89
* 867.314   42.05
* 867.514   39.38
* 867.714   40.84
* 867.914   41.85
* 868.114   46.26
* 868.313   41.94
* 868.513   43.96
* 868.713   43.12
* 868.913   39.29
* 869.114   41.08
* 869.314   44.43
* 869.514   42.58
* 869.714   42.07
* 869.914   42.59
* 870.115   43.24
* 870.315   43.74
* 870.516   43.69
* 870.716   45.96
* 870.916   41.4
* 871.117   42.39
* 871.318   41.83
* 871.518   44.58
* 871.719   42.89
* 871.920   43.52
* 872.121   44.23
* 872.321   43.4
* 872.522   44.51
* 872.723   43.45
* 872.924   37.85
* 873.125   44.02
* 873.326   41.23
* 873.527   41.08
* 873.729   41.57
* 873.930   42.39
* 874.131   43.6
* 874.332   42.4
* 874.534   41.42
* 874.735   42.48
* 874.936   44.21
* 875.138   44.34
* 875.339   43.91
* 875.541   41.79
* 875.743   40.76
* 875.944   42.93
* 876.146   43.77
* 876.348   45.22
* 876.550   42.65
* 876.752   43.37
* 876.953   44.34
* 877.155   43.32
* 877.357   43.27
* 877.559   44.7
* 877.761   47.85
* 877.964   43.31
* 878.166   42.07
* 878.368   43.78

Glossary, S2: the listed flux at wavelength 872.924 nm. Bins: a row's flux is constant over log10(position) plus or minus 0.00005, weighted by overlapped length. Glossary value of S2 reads 37.85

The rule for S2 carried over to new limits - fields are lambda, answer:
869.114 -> 41.08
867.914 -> 41.85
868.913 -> 39.29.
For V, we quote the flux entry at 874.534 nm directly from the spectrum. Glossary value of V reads 41.42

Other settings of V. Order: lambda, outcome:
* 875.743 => 40.76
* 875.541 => 41.79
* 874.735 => 42.48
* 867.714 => 40.84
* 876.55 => 42.65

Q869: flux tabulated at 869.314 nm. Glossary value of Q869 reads 44.43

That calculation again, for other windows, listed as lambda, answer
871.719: 42.89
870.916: 41.4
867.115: 39.89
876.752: 43.37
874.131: 43.6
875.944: 42.93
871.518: 44.58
